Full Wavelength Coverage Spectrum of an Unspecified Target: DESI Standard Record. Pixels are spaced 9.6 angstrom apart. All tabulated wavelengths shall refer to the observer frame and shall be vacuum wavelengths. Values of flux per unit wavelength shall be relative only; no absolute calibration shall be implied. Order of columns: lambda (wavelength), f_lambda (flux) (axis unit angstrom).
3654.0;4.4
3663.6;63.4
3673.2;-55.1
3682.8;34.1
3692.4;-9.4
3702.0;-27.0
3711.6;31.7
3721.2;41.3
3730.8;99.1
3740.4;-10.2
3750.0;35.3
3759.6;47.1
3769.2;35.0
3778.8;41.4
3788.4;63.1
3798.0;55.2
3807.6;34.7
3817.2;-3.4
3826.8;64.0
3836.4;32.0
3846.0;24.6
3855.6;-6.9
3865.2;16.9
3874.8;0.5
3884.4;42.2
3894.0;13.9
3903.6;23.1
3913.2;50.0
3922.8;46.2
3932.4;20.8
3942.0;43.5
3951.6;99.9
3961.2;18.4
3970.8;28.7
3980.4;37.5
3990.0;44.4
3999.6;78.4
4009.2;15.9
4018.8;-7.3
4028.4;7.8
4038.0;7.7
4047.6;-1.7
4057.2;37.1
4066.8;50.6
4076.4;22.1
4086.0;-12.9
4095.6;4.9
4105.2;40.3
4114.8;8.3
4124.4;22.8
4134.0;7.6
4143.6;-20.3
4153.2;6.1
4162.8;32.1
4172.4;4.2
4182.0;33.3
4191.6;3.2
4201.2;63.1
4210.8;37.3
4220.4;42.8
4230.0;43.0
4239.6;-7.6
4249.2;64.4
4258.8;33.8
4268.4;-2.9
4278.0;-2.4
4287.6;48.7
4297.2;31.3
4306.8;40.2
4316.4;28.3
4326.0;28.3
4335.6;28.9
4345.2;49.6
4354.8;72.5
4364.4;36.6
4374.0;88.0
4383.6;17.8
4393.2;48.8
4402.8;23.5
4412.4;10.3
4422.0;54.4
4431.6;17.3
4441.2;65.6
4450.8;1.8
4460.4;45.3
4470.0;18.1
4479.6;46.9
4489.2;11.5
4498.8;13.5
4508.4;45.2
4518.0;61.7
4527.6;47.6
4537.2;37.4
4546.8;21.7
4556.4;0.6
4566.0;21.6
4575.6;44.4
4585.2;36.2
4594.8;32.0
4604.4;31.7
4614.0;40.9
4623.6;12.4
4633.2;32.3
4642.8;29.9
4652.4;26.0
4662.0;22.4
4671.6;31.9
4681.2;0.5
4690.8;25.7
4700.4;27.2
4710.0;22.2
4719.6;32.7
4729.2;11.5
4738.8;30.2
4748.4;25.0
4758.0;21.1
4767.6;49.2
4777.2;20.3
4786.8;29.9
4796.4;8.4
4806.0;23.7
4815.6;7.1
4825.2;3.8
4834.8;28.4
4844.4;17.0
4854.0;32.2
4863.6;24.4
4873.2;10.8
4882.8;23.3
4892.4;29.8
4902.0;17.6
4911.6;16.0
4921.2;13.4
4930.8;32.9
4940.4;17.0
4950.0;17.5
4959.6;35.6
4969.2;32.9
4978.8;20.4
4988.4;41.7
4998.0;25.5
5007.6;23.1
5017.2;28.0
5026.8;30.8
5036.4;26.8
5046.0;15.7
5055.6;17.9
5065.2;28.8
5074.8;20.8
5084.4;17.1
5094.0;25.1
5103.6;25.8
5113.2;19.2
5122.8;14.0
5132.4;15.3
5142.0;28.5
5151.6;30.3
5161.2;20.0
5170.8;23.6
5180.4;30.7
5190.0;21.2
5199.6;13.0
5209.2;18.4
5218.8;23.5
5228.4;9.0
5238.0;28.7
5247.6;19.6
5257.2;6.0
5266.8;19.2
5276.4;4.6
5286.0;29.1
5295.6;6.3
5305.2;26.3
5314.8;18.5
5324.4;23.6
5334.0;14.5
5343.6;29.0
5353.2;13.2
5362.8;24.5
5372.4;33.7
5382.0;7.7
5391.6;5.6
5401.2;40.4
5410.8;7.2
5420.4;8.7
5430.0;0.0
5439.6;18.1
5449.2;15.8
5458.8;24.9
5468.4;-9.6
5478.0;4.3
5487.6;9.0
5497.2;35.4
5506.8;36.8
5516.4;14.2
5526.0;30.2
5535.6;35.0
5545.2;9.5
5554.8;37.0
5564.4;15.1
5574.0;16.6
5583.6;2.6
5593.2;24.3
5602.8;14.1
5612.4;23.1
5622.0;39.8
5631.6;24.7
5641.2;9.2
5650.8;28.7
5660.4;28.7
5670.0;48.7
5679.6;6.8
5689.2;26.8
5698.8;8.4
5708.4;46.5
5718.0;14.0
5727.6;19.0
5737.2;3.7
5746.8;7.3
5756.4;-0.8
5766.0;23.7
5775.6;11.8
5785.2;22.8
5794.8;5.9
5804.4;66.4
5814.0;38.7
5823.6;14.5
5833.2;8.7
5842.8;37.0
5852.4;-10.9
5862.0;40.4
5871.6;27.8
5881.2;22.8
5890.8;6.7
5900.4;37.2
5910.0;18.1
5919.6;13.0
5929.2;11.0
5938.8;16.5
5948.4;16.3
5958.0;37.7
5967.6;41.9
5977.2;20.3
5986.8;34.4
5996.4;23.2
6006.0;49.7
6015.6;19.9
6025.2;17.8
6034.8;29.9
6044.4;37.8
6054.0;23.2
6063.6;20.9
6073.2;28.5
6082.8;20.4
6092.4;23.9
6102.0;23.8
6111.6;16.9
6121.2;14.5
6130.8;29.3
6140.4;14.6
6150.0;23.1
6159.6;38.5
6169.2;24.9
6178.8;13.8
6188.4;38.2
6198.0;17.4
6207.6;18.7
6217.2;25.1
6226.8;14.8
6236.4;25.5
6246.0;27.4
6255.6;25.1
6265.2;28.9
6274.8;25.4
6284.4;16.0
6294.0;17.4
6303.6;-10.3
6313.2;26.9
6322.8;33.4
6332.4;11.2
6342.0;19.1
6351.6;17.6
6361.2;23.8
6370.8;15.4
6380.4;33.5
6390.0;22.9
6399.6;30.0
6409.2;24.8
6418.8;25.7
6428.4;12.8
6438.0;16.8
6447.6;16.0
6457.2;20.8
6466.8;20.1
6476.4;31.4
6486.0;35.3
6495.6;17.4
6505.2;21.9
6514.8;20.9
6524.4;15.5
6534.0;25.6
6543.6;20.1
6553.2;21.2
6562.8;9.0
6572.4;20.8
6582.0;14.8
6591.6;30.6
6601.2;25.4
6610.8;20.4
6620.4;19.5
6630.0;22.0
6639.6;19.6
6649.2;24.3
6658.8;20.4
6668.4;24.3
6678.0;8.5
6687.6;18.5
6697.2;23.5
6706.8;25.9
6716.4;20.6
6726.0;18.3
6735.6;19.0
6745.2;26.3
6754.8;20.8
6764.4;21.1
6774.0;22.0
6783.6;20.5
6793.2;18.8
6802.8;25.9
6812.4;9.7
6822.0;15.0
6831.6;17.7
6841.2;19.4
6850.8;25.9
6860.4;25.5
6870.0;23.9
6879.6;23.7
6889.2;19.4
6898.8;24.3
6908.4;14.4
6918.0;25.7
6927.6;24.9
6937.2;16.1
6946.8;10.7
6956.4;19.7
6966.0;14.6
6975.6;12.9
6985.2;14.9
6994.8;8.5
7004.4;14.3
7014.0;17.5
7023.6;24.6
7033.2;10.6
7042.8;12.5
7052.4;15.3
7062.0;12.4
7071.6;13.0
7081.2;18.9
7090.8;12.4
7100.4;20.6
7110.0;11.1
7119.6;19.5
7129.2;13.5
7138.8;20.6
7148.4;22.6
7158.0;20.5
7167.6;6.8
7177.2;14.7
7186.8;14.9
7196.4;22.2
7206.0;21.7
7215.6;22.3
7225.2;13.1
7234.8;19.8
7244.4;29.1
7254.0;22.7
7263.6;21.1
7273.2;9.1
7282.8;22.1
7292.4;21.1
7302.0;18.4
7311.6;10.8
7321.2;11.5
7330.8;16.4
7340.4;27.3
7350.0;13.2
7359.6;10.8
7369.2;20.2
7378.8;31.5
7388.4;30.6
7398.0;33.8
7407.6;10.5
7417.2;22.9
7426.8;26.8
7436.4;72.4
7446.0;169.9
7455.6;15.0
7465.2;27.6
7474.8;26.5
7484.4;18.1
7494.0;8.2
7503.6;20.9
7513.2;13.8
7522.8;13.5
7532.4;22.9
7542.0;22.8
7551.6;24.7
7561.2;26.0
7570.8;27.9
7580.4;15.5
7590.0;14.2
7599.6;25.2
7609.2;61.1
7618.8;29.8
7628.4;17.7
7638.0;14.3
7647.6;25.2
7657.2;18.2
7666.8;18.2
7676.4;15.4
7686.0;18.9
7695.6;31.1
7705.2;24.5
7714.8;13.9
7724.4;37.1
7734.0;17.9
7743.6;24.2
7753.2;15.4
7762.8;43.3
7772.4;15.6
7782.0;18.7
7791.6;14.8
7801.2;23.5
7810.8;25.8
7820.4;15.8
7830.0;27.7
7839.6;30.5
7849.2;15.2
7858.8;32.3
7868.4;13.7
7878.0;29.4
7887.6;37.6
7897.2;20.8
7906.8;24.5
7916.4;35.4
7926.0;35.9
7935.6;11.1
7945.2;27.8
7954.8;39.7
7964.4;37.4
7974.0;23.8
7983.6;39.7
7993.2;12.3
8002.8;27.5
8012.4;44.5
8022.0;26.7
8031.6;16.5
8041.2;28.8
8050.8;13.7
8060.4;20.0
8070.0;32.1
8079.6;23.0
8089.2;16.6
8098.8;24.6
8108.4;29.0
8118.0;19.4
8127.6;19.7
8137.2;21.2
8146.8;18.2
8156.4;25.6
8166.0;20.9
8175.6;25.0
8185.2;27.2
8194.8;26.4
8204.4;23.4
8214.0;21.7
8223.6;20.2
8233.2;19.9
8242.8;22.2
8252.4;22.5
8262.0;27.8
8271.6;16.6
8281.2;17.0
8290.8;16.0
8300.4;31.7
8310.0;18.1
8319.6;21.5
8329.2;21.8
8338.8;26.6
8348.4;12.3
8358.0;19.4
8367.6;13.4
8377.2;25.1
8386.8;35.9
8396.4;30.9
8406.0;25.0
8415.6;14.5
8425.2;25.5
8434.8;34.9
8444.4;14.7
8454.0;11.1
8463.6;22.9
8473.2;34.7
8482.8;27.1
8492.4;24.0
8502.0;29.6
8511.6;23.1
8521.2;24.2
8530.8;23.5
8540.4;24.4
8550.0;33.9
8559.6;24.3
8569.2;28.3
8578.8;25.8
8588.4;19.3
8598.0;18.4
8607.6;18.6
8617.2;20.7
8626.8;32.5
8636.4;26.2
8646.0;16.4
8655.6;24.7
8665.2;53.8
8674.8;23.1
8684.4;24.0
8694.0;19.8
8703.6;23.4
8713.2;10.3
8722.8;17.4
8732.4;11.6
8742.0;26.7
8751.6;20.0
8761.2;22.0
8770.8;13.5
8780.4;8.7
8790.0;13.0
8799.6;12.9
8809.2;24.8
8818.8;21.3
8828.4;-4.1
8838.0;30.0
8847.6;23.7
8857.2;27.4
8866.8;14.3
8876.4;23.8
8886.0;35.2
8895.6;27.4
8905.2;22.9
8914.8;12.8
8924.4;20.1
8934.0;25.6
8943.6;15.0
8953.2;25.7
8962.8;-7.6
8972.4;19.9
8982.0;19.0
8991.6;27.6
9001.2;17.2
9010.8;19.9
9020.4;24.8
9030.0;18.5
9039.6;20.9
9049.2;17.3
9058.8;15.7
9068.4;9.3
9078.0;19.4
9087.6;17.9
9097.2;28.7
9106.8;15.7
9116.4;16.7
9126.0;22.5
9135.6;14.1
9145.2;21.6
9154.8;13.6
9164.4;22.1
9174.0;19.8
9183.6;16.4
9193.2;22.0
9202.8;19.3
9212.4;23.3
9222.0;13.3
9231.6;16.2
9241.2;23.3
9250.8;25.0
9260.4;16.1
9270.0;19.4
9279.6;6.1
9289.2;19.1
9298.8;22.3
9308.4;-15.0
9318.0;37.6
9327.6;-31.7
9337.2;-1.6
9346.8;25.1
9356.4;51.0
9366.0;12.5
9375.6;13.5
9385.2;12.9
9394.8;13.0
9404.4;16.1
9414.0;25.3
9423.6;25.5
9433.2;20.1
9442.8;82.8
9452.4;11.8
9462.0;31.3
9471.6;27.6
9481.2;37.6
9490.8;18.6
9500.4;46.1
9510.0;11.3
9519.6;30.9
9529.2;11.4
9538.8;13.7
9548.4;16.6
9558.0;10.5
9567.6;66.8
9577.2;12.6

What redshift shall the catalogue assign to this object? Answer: 0.996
